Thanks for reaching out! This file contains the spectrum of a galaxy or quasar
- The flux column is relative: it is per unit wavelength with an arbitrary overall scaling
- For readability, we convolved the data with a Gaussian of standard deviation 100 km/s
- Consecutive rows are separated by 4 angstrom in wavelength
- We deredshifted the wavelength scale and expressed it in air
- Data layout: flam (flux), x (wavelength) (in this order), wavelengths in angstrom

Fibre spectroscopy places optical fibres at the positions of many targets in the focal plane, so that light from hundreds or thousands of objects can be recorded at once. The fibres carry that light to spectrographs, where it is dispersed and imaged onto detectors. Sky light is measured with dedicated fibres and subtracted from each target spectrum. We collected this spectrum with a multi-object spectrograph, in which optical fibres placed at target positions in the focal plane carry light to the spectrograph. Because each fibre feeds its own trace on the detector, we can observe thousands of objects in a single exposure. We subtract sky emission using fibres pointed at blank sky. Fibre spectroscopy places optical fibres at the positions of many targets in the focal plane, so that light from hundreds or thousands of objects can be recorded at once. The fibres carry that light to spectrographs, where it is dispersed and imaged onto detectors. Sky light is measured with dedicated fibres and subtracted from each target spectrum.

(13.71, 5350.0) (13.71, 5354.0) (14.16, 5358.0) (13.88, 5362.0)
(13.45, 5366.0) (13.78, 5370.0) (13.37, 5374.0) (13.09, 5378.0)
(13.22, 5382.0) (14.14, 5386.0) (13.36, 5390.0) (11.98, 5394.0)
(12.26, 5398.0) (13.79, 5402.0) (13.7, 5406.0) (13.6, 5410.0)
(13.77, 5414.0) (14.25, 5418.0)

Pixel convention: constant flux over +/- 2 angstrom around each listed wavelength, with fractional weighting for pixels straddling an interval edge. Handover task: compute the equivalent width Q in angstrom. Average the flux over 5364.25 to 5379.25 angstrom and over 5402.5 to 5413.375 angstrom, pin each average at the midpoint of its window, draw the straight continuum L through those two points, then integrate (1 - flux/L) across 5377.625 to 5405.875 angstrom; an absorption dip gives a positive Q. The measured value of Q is 0.86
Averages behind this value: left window 13.4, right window 13.7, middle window 13.2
